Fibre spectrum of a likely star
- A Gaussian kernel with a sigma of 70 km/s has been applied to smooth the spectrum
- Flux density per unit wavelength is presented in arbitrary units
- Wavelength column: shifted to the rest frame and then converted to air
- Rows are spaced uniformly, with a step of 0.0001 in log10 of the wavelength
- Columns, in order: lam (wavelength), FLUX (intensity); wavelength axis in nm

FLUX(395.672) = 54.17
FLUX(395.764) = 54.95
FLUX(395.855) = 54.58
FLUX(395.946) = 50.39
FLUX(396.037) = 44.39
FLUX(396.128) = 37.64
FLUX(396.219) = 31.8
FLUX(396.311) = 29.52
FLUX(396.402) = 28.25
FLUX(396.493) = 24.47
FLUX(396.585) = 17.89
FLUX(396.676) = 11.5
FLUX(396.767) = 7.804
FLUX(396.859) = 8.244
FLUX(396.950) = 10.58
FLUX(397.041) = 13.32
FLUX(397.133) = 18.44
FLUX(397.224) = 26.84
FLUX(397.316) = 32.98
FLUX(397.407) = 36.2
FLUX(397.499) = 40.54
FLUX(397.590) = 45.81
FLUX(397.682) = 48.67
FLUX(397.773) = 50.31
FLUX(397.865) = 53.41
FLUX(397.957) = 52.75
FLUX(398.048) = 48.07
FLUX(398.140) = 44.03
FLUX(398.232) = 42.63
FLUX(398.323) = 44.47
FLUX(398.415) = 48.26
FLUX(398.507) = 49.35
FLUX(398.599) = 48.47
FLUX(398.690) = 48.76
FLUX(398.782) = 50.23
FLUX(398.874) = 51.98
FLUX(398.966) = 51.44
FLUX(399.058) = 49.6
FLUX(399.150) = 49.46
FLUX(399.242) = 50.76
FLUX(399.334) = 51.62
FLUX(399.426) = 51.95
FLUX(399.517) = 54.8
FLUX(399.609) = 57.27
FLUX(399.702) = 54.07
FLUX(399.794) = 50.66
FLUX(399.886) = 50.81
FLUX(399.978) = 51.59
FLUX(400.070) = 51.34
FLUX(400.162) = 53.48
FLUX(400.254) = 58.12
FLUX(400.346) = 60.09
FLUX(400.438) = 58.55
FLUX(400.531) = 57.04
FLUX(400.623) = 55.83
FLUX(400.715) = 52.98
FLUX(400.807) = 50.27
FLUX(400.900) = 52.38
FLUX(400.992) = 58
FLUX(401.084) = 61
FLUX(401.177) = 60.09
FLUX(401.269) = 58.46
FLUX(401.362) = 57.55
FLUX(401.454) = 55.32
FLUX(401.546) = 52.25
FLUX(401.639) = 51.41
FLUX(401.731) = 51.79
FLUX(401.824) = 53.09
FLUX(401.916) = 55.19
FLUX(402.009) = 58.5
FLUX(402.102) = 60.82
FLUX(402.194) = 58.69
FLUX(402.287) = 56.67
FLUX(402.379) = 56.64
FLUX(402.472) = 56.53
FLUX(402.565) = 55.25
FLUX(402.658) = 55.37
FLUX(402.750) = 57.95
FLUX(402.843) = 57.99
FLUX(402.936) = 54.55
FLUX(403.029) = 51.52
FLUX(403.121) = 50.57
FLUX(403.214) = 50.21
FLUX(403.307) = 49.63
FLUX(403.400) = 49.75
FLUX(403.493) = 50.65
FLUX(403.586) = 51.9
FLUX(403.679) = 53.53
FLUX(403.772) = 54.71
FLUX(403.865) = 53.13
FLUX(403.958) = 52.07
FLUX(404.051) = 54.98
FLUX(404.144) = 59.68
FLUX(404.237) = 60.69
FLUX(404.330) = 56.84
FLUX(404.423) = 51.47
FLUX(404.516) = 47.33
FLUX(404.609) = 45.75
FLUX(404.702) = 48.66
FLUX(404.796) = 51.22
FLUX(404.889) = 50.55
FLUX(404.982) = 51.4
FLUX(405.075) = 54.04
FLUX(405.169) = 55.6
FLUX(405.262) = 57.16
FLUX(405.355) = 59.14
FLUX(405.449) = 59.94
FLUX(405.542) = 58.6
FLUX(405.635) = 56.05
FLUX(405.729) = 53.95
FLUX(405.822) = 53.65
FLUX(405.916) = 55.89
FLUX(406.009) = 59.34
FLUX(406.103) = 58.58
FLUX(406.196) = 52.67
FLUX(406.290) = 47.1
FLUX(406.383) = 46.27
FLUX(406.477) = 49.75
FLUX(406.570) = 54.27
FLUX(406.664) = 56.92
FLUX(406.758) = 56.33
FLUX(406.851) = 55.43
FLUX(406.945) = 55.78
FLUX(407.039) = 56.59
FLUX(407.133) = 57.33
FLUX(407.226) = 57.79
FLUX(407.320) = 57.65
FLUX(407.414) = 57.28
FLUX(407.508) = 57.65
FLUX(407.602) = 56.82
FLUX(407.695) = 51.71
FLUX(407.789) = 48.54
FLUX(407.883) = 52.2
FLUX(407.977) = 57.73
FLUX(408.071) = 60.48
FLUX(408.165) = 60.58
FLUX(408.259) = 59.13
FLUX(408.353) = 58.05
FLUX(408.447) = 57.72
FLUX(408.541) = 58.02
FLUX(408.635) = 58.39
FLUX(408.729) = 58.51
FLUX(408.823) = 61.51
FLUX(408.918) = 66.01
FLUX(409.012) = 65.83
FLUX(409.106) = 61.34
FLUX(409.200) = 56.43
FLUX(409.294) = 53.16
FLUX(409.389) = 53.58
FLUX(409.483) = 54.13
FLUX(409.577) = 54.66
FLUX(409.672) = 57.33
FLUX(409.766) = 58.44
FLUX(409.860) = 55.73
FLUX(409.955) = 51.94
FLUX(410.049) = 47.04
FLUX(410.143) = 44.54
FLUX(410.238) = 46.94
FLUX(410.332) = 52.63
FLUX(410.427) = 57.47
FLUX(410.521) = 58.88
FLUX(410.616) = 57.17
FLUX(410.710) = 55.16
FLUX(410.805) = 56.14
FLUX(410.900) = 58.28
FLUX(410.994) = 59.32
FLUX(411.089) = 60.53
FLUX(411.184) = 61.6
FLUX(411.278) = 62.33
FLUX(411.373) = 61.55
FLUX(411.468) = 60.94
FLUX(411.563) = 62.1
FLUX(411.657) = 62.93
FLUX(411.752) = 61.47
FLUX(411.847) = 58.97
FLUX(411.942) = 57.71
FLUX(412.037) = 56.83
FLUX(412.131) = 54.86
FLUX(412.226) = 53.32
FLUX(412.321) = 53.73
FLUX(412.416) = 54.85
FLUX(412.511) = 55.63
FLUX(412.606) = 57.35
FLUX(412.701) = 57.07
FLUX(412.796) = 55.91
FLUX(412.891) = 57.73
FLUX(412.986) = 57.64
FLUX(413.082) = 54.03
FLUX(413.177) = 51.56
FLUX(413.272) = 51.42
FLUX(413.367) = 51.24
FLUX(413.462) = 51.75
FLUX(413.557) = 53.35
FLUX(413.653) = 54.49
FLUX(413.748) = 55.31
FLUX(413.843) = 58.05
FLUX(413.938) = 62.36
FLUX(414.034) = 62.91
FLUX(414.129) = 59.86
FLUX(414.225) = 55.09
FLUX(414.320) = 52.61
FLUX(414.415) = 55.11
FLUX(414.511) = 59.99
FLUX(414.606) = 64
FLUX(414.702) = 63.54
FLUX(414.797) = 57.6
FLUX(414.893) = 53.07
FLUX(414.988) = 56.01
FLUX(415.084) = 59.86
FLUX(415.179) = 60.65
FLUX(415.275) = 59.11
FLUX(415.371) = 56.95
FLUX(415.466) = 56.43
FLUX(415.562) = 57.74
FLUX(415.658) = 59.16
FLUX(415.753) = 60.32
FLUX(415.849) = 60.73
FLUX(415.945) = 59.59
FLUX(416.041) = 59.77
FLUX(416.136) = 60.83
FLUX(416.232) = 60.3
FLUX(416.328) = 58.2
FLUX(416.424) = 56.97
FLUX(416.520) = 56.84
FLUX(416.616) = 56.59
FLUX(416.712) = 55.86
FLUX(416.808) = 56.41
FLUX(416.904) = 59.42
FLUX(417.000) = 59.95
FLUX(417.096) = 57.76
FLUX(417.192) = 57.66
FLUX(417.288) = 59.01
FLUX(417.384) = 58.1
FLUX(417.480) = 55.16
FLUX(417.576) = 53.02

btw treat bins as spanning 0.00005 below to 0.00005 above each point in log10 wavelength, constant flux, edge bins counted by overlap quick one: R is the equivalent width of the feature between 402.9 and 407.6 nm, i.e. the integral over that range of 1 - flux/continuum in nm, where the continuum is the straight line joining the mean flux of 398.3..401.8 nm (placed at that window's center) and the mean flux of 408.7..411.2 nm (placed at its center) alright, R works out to 0.071 nm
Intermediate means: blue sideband 53.3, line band 54.1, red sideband 56.4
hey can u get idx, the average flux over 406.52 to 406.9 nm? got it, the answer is 55.7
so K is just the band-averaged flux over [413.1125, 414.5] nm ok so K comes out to 55.5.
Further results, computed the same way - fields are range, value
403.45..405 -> 52.7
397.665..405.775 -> 53.4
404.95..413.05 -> 56.5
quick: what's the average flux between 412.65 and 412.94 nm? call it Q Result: 57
